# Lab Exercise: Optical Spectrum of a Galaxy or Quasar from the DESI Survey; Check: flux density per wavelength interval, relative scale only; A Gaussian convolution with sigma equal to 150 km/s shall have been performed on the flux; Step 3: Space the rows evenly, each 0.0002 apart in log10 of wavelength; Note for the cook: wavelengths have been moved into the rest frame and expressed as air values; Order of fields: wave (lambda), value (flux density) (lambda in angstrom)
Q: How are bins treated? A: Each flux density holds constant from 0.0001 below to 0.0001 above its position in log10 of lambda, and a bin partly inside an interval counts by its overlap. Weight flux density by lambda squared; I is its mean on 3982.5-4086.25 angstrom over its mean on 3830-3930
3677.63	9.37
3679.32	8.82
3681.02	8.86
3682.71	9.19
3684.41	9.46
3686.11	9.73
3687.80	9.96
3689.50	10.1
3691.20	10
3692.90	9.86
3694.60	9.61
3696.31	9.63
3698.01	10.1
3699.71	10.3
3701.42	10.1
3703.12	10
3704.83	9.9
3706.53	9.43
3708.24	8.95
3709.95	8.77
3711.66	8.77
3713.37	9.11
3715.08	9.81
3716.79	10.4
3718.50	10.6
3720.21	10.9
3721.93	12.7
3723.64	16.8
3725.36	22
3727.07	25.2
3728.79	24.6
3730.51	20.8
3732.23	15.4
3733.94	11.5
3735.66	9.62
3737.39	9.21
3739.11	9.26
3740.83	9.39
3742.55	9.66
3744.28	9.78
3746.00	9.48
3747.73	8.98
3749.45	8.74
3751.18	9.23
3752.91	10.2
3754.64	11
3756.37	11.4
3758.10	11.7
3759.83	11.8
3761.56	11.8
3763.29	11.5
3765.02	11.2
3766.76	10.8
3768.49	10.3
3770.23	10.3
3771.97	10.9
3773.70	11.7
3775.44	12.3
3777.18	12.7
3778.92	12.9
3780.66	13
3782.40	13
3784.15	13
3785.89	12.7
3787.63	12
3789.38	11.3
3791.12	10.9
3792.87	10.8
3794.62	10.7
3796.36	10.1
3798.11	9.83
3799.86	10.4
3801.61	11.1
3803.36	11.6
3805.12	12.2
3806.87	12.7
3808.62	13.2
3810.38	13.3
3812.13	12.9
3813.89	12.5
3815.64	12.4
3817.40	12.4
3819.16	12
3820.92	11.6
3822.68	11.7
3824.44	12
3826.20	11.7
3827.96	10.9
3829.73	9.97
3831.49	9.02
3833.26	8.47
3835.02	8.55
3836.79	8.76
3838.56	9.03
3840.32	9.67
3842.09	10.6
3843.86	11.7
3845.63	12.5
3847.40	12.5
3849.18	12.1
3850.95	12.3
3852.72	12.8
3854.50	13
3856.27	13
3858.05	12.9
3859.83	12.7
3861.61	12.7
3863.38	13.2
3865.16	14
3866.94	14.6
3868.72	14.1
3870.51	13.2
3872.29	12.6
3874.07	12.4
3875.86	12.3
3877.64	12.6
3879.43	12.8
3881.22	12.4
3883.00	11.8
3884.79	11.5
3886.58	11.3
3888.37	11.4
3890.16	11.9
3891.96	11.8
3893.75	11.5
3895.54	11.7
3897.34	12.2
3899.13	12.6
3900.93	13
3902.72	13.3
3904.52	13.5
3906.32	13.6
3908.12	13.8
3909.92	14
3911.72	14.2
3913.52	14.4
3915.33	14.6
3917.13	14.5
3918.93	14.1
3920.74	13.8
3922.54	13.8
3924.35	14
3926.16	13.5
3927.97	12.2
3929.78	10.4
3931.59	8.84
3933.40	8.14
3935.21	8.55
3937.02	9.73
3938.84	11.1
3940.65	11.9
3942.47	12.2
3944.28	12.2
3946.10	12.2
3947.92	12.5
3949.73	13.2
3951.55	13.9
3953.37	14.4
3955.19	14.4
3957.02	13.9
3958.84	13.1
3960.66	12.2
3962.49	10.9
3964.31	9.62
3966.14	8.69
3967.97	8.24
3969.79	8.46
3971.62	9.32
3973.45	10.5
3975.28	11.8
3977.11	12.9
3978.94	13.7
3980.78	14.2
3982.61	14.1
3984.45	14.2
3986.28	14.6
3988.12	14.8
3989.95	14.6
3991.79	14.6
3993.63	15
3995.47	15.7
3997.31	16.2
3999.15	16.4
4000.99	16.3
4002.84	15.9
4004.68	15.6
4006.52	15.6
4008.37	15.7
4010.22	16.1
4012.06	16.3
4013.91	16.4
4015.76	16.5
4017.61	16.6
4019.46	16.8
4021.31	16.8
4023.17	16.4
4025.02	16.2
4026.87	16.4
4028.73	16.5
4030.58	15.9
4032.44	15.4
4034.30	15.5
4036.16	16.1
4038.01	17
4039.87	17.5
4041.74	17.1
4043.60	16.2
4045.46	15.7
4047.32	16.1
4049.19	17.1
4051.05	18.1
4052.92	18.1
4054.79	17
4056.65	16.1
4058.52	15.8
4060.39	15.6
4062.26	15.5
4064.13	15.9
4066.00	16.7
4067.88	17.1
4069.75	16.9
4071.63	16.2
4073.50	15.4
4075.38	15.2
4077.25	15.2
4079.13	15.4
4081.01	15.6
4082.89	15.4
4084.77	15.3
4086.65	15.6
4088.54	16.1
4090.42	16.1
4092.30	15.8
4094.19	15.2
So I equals 1.39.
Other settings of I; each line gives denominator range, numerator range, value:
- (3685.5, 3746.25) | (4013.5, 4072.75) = 1.66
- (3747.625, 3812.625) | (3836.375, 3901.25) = 1.12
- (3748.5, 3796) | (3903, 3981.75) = 1.17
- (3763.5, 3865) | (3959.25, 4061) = 1.42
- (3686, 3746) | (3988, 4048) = 1.60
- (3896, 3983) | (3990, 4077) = 1.39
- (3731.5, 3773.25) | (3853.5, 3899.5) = 1.27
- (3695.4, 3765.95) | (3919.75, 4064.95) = 1.39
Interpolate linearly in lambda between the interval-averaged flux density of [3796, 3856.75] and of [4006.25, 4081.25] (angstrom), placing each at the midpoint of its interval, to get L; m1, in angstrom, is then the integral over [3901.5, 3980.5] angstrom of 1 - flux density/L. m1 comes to 9.7 angstrom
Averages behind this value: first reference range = 11.4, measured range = 12.2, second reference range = 16.3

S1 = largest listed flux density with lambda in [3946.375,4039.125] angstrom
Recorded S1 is 17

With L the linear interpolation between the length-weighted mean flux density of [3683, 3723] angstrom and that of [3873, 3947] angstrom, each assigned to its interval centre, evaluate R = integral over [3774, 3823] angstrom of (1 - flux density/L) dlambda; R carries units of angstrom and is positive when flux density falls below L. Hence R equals -4.1 angstrom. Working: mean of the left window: 9.95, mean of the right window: 12.3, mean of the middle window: 12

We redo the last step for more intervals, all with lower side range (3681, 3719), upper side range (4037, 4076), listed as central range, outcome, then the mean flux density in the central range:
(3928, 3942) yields 4.1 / 10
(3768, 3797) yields -1.2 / 11.7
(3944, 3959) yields 1.2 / 13.4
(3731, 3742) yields -0.7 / 11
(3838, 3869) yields 0.5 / 12.4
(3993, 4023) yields -1.1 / 16.1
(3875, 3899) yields 2.4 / 12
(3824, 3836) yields 2.1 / 10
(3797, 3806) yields 0.5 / 11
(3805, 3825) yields -0.9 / 12.4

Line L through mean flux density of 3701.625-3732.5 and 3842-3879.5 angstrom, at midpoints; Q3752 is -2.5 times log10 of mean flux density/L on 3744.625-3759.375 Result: 0.30 mag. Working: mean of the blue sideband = 13.5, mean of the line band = 10.1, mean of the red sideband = 12.8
